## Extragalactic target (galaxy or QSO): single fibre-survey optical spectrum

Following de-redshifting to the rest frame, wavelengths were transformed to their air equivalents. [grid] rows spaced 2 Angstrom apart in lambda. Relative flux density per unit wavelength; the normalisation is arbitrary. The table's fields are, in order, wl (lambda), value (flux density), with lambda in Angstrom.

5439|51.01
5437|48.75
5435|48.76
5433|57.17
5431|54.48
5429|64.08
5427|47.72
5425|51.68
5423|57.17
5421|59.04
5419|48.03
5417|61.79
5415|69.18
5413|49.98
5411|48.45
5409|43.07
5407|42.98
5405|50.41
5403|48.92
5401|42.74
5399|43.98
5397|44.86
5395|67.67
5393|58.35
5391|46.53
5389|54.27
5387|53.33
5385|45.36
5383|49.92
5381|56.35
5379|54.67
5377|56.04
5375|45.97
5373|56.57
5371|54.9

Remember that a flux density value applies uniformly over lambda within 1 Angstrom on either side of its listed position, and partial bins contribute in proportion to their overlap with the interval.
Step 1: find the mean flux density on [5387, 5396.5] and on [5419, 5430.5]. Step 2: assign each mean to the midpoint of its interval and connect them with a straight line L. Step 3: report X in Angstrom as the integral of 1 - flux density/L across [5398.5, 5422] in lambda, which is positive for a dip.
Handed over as 1.9 Angstrom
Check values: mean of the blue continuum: 55.7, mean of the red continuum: 55.2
